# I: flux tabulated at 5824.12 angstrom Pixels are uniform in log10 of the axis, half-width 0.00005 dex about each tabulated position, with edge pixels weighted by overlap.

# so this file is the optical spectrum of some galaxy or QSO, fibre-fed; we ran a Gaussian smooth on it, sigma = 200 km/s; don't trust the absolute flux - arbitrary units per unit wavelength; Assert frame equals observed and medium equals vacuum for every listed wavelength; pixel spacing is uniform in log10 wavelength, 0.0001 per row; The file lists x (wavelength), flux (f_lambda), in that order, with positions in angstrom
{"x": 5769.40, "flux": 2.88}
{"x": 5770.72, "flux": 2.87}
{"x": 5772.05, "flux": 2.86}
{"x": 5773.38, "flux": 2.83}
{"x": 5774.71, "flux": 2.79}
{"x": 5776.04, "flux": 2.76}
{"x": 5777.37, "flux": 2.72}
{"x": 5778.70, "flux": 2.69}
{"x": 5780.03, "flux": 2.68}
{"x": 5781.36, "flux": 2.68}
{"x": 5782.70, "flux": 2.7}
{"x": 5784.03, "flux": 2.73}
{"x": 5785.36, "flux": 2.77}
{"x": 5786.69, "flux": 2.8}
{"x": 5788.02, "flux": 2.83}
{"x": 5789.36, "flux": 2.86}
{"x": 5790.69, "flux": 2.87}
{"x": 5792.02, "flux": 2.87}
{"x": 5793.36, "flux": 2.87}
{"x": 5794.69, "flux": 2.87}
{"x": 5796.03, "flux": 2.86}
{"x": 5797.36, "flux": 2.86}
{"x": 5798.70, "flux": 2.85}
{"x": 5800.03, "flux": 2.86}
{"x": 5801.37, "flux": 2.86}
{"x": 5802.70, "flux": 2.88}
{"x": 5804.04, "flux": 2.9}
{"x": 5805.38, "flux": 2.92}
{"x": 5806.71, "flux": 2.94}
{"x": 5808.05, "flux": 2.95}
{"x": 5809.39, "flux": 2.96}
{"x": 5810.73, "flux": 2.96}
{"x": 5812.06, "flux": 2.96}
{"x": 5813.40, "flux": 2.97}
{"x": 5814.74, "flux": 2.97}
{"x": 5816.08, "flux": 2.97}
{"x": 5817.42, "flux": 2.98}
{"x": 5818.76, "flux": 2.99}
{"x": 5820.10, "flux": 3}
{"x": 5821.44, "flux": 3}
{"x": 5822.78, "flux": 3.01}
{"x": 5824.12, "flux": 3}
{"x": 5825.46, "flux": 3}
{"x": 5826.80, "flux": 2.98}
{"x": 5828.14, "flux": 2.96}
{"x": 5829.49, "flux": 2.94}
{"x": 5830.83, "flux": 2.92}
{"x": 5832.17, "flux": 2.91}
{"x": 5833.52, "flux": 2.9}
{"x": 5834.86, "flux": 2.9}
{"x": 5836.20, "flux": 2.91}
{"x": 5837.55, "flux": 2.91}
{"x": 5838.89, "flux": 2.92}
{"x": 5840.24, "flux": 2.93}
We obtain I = 3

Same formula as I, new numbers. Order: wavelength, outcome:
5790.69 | 2.87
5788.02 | 2.83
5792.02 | 2.87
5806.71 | 2.94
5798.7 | 2.85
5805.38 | 2.92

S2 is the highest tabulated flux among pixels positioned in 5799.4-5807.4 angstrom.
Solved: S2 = 2.94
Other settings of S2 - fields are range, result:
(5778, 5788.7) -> 2.83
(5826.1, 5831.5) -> 2.98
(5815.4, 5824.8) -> 3.01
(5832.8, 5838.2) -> 2.91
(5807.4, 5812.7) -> 2.96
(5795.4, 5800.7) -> 2.86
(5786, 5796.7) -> 2.87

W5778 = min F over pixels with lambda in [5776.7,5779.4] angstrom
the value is 2.69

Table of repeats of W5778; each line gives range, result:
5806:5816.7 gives 2.94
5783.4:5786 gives 2.73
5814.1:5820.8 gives 2.97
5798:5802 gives 2.85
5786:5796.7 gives 2.8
